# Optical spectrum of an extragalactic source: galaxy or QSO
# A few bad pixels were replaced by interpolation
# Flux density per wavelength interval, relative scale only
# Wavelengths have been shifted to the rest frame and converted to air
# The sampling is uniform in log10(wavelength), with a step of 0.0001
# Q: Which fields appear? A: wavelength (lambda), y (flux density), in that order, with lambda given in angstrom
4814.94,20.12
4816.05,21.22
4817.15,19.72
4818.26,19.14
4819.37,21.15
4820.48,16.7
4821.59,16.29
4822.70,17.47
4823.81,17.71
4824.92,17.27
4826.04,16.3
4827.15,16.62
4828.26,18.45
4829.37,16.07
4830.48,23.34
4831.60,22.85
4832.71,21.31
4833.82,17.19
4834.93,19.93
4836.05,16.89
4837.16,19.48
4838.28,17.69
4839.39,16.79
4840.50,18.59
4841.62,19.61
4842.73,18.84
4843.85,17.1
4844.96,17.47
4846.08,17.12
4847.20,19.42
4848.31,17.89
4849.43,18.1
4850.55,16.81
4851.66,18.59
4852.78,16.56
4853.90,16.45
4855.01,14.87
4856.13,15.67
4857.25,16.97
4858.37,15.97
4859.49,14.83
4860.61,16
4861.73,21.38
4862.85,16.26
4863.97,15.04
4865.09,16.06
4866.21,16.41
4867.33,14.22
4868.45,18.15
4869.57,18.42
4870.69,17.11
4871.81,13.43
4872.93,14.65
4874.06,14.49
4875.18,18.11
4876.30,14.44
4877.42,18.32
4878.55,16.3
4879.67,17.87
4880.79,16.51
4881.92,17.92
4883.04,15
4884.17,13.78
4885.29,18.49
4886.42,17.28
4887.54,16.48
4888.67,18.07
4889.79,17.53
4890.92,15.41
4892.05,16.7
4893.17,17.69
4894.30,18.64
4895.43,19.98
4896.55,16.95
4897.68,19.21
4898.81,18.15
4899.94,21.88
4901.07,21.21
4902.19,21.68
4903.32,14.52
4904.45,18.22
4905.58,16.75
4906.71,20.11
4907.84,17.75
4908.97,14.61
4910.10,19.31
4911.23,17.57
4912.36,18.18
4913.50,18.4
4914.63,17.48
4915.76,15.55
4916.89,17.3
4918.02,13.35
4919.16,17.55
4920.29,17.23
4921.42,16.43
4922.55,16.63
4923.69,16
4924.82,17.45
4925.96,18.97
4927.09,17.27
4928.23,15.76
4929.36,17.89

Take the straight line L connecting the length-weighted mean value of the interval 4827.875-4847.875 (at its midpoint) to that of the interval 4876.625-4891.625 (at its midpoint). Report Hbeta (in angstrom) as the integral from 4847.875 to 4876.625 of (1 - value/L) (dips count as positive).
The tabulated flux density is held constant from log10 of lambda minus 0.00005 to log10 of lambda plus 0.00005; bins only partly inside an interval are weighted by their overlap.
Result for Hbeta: 2.1 angstrom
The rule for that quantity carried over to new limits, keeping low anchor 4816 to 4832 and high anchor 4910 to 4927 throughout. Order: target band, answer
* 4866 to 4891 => 1.76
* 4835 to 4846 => 0.13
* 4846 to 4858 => 0.68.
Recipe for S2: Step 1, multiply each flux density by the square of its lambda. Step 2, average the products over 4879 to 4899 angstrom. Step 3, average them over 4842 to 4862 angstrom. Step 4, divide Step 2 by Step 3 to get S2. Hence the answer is 1.02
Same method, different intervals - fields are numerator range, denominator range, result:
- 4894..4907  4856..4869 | 1.17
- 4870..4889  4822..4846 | 0.91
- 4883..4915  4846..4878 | 1.09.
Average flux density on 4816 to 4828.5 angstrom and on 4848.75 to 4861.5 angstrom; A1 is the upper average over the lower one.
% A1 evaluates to 0.9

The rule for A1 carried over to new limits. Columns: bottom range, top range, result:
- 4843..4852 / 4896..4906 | 1.05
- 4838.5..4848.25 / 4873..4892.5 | 0.92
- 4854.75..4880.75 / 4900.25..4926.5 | 1.07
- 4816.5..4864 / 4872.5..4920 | 0.97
